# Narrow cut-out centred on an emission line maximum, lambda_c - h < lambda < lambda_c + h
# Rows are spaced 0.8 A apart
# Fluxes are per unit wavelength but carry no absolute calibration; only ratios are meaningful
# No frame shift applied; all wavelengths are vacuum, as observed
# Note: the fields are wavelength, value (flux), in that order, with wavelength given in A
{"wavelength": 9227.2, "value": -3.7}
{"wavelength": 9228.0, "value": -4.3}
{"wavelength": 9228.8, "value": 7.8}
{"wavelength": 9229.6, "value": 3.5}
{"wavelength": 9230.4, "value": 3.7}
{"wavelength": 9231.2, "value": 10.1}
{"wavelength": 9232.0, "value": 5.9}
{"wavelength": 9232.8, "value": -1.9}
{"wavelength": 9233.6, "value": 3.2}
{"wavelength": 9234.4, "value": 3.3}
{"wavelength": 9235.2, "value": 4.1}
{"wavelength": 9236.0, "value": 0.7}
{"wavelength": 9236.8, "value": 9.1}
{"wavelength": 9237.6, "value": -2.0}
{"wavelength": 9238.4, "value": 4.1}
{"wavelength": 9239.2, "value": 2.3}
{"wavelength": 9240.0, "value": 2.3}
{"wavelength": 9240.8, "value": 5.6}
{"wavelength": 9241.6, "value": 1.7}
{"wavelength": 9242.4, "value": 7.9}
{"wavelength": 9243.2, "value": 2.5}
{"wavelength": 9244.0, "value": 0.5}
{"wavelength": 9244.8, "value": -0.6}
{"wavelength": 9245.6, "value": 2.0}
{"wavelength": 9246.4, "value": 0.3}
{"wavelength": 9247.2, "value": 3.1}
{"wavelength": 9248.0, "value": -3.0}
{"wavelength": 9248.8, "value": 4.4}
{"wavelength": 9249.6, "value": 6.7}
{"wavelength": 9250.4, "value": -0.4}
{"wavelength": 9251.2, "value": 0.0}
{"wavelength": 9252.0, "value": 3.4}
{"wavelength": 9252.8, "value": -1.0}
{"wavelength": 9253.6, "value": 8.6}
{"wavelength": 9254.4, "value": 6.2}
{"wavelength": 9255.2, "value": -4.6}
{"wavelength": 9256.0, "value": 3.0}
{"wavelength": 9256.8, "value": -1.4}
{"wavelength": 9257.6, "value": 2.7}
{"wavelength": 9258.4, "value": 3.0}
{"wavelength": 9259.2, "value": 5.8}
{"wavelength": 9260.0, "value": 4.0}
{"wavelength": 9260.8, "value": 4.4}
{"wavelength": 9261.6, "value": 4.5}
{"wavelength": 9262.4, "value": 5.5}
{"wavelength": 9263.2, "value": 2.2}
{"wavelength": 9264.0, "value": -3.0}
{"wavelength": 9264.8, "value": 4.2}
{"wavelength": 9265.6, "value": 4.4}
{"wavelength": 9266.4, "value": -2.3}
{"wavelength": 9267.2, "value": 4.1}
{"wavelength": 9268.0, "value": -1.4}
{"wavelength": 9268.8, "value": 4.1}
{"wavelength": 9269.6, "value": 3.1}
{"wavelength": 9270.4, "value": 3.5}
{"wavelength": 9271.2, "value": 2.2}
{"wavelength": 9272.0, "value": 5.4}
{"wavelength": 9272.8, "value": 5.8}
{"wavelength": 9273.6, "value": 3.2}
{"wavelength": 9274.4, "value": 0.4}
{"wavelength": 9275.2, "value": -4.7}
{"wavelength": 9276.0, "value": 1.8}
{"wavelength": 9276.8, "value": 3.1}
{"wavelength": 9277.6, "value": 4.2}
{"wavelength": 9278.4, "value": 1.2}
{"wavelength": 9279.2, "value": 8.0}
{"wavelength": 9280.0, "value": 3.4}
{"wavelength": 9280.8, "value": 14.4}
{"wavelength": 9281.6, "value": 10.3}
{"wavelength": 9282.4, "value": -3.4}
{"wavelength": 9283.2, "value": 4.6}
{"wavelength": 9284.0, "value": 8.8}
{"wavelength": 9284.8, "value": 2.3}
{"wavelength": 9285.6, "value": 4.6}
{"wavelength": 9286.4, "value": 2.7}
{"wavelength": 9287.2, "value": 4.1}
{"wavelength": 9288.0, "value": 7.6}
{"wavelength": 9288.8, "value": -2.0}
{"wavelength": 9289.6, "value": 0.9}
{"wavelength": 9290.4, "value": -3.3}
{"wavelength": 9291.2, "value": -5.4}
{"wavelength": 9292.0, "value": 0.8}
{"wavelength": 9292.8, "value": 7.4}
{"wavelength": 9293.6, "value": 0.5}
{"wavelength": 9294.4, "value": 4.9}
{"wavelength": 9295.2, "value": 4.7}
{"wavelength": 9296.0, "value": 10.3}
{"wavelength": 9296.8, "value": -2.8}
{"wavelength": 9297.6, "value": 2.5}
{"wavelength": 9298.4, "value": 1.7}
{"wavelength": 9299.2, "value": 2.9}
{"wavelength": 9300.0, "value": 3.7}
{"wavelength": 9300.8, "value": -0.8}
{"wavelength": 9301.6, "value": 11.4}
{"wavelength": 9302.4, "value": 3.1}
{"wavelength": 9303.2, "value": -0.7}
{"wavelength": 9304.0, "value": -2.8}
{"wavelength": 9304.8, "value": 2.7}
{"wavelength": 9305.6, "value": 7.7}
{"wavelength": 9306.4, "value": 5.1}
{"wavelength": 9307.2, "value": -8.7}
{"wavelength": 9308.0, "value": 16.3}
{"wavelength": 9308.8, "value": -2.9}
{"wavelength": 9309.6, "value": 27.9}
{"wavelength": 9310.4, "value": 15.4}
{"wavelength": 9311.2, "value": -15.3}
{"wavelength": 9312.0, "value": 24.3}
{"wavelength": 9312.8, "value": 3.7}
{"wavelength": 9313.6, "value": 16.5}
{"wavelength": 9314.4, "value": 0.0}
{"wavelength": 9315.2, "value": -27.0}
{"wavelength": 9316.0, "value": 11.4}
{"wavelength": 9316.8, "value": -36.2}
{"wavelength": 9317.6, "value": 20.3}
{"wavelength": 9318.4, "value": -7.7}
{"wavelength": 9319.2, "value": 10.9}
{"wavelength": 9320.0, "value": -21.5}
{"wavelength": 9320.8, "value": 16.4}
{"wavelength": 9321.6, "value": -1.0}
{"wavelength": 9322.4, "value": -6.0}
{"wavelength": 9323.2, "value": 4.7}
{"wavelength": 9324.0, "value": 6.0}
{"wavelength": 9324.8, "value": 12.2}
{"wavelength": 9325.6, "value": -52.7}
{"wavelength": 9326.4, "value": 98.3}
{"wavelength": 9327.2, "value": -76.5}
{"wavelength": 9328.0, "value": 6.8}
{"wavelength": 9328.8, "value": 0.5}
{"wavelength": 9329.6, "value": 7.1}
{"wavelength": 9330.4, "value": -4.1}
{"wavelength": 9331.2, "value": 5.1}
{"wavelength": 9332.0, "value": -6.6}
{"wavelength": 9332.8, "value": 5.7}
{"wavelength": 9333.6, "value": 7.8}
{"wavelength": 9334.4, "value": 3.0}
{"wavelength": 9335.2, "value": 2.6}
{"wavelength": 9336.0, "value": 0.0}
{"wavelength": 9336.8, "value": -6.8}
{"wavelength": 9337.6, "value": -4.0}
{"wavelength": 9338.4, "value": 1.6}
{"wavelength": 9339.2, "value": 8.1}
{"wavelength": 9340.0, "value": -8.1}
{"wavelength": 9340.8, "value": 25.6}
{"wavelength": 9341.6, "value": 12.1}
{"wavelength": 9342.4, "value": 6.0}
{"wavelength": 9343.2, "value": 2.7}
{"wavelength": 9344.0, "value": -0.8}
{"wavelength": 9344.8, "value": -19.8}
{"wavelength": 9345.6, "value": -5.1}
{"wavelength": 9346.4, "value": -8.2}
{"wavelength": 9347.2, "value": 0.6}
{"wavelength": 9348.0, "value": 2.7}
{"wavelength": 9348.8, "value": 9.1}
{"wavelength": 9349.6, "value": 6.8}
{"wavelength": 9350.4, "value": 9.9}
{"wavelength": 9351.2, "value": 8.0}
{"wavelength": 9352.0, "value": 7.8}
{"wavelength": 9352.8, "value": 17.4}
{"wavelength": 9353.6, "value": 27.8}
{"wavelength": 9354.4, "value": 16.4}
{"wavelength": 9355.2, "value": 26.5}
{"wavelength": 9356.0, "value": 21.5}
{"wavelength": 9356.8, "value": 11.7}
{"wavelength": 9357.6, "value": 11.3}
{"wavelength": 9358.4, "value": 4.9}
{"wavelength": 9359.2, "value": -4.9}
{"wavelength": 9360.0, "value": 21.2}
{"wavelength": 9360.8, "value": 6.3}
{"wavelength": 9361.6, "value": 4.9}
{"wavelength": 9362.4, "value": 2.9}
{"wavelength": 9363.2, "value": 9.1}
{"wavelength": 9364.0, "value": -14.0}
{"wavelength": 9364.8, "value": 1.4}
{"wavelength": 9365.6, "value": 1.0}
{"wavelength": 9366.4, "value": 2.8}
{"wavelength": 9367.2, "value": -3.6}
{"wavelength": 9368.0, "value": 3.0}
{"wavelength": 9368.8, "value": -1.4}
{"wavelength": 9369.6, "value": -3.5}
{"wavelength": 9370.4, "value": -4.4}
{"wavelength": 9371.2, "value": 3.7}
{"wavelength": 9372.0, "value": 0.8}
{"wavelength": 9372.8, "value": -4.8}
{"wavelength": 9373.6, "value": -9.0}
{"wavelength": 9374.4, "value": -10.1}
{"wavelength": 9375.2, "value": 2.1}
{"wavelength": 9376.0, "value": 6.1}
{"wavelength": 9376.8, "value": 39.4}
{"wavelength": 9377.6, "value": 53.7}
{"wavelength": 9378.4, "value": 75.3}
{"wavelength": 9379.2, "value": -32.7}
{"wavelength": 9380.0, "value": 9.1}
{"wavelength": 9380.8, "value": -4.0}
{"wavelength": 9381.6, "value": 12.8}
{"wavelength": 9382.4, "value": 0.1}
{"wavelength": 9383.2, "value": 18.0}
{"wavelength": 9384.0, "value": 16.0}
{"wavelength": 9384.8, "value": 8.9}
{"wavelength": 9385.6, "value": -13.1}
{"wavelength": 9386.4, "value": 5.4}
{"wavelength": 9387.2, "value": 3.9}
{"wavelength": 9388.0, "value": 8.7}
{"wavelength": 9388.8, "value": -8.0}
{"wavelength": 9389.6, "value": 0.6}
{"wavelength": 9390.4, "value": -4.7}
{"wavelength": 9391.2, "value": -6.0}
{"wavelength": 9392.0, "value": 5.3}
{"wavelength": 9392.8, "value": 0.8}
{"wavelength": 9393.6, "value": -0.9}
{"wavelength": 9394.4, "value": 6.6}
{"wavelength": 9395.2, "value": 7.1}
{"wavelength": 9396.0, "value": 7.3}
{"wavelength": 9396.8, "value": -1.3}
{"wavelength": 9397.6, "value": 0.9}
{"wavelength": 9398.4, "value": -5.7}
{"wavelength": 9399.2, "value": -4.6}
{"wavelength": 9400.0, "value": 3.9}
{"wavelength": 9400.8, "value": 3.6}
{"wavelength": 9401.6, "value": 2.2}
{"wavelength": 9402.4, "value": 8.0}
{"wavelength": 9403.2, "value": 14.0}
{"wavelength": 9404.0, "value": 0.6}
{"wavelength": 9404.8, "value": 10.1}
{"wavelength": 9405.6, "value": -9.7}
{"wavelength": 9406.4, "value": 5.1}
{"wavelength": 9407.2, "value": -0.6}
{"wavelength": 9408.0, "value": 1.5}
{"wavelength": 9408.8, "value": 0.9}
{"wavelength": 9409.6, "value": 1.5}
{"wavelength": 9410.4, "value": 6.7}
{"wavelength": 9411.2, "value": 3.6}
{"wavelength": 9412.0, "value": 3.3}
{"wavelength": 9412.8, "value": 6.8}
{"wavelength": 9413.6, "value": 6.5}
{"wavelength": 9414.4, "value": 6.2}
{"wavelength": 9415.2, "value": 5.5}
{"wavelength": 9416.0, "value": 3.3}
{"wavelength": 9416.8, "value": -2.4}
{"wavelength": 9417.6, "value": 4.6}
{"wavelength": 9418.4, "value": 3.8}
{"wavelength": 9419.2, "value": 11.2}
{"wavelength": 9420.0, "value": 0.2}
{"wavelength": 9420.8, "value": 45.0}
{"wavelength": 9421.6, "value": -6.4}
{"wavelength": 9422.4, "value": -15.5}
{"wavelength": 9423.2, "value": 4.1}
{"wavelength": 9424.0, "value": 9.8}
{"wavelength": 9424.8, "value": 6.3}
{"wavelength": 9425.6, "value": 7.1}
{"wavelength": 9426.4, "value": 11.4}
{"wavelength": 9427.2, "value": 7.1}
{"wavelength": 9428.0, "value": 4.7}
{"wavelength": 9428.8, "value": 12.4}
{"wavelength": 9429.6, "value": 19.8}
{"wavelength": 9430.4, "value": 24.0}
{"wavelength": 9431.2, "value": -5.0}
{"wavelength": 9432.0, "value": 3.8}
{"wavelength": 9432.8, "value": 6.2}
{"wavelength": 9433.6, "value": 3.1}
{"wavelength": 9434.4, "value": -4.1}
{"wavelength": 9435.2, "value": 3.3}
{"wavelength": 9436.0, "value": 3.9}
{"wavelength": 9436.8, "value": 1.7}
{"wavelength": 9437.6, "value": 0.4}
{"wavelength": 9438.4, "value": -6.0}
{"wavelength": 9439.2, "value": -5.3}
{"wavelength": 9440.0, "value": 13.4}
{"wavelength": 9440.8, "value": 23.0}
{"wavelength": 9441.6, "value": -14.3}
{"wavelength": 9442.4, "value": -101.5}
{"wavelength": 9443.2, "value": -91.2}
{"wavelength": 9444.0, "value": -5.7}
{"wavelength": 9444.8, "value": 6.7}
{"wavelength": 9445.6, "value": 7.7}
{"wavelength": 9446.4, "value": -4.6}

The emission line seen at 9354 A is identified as H-gamma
